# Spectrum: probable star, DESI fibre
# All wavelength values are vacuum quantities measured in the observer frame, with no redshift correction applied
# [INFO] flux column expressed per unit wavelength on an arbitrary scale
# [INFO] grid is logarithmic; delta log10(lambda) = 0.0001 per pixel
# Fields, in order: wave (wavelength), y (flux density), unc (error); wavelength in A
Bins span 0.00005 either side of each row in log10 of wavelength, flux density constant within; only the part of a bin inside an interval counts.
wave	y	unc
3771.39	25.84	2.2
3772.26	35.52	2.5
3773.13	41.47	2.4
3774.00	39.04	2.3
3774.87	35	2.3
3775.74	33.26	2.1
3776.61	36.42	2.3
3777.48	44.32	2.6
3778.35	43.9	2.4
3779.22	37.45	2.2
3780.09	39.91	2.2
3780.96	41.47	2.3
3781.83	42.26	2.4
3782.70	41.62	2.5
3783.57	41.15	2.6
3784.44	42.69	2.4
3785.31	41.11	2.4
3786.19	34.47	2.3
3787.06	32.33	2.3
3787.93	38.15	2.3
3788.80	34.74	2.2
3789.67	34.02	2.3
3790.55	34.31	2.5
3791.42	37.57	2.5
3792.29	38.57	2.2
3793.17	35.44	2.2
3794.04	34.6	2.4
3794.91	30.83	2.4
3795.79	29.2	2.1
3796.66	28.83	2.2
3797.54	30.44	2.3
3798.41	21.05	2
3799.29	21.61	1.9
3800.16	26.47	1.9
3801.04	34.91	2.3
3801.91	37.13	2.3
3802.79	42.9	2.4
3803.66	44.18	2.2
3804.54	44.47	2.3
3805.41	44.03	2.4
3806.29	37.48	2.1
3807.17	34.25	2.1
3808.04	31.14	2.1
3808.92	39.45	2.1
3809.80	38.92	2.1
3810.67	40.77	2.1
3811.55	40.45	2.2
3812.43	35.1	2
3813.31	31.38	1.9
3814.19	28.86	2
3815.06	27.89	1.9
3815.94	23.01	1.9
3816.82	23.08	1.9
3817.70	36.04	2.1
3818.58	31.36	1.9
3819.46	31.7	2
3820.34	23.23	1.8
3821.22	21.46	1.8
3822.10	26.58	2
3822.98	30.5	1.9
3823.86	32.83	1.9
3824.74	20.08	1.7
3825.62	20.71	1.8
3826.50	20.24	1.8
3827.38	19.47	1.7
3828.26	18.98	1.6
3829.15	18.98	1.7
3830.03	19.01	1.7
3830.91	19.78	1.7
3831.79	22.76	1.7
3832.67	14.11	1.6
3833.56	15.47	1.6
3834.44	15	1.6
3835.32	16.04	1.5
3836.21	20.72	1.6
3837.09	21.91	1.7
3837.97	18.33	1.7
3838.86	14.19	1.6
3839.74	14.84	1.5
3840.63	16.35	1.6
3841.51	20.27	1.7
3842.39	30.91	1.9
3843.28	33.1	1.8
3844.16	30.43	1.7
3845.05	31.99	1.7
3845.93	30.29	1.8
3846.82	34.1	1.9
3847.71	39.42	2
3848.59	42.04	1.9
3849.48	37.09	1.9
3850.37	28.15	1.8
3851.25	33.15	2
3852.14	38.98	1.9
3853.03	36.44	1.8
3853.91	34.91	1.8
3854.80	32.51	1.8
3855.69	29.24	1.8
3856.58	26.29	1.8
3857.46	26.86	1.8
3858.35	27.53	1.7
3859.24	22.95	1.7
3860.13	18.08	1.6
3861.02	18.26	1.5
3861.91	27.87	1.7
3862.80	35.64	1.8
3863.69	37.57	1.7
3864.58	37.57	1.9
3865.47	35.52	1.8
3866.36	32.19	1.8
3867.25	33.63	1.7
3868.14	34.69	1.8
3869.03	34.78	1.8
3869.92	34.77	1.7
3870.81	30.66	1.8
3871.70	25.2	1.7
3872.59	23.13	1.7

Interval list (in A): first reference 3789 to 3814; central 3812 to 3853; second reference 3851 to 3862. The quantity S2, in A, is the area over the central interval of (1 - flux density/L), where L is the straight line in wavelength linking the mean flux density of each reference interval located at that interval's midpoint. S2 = 7.2 A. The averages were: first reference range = 34.9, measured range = 25.8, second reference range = 28.6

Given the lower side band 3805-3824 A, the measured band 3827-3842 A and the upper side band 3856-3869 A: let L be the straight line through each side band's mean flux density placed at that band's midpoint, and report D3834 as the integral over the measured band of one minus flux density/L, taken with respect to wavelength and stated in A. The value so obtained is 6.32 A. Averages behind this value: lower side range 32.2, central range 18.1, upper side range 29.8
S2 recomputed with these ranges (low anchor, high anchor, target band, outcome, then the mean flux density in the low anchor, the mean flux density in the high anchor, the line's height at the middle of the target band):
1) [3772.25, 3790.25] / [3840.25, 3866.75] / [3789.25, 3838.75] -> 9.2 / 38.6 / 30.9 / 35.1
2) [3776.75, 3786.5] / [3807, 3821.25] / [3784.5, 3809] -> 1.2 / 40.9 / 31.9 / 36.7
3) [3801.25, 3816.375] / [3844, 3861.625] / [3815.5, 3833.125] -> 5.6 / 36.5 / 30.9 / 34.6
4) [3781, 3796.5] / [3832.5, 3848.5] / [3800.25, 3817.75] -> -2.1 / 36.6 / 23.8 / 31.6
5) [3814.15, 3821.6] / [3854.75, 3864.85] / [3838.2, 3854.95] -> -1.5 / 27.4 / 28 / 27.8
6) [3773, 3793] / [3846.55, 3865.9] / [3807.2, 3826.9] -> 3.1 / 38.4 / 31.8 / 35.3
